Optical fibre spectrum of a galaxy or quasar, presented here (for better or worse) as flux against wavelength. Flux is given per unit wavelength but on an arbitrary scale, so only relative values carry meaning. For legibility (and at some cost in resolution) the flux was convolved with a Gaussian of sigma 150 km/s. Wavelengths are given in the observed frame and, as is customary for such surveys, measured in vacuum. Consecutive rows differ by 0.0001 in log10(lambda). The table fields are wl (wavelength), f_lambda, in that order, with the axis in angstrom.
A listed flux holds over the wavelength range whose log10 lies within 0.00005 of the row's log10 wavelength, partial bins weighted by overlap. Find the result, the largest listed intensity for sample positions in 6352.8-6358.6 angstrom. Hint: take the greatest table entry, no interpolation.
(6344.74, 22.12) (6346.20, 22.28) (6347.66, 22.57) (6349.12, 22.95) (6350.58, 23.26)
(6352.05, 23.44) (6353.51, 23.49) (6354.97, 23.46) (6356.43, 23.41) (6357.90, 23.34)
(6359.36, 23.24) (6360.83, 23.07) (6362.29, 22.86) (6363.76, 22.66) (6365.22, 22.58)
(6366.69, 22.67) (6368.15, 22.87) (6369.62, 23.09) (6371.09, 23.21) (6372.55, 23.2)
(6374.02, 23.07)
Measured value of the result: 23.49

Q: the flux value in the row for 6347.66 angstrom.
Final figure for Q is 22.57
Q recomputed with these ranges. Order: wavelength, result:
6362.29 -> 22.86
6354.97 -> 23.46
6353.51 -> 23.49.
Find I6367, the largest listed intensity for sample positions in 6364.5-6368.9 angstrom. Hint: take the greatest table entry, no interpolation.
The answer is 22.87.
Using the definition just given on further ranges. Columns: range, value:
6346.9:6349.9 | 22.95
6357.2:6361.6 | 23.34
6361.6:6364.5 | 22.86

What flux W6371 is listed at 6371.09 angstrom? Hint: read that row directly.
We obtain 23.21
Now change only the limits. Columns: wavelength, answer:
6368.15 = 22.87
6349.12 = 22.95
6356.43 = 23.41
